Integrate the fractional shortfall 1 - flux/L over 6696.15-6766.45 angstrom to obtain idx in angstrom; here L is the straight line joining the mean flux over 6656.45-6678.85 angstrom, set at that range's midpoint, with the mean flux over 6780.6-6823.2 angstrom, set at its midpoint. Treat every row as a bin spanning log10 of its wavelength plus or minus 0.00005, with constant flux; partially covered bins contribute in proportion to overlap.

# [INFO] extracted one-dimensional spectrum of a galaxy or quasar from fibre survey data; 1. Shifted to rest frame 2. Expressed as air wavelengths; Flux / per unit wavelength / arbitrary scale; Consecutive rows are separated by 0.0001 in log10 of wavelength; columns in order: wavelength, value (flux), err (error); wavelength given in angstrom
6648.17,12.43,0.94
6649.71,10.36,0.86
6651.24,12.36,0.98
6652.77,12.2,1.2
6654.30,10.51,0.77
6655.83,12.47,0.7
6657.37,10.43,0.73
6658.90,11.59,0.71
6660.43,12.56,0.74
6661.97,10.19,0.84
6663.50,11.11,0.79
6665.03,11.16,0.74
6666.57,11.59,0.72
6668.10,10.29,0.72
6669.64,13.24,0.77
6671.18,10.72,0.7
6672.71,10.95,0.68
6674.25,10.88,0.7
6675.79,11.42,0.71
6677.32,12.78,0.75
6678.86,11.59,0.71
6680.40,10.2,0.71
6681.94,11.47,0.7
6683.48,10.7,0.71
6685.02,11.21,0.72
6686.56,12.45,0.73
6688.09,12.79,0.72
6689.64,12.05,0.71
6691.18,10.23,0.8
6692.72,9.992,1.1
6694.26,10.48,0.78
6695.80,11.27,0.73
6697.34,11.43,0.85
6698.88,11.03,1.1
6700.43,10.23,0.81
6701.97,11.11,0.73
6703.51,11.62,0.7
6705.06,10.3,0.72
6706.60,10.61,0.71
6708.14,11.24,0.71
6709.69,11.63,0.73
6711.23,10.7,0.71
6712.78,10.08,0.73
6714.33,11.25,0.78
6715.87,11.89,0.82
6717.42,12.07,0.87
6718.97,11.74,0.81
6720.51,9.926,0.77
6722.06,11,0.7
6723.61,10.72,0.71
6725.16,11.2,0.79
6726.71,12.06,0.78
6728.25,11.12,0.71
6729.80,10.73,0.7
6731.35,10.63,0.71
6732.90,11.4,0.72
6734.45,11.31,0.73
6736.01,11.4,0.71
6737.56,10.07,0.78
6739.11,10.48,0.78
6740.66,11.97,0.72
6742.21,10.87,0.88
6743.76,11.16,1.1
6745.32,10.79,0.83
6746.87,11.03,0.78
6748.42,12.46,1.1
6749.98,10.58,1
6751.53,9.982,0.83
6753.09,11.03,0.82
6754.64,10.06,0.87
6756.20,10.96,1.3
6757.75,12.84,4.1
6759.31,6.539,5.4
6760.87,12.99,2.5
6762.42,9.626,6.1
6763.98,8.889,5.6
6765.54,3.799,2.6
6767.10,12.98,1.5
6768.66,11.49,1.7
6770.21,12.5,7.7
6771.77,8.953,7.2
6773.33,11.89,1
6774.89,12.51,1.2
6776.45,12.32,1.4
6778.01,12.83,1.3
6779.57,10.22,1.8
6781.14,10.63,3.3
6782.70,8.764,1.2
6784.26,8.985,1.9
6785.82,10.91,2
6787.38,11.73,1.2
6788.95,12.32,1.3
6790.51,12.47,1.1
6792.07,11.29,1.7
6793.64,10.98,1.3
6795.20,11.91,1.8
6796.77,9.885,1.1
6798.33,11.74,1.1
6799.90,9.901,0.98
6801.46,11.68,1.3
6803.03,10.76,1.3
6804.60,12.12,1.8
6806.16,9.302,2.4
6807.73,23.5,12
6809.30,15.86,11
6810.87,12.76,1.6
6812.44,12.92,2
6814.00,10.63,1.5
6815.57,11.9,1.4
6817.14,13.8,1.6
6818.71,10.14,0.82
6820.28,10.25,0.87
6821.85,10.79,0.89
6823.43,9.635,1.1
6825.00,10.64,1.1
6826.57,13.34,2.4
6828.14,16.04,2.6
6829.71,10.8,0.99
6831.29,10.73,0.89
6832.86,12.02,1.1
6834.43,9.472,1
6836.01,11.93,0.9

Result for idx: 4.7 angstrom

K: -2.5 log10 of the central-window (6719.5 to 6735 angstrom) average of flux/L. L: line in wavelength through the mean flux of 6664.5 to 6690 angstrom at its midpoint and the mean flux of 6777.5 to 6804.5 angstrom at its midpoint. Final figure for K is 0.02 mag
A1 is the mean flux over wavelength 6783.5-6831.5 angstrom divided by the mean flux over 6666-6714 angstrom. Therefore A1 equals 1.1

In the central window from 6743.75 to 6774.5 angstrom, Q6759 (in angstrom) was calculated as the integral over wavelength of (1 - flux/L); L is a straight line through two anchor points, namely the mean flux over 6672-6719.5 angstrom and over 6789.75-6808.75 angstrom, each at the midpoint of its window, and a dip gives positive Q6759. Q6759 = 3.3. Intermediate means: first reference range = 11.2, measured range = 10.5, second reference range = 12.2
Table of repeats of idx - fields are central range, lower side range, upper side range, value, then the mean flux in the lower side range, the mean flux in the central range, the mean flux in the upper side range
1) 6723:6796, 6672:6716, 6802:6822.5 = 6.6 angstrom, 11.1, 10.9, 12.7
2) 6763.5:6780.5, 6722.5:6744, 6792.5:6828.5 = 1.2 angstrom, 11.1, 10.8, 12.1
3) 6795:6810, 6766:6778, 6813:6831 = -1.3 angstrom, 11.7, 12.7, 11.6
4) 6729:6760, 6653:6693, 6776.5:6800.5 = 0.9 angstrom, 11.4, 10.8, 11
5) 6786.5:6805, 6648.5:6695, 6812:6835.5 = 0.2 angstrom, 11.3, 11.4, 11.5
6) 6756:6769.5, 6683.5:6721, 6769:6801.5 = 1.4 angstrom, 11.1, 9.99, 11.2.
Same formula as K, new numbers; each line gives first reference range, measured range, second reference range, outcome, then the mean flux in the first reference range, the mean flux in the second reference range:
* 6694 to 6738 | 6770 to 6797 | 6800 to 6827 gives 0.07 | 11.1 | 12.3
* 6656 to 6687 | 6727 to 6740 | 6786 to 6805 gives 0.04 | 11.3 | 11.4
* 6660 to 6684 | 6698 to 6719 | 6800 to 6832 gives 0.05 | 11.3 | 12.3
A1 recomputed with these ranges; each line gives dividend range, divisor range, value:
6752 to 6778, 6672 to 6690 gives 0.92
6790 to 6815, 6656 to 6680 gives 1.09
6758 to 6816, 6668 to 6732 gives 1.02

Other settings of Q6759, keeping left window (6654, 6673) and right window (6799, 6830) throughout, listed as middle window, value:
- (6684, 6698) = 0.2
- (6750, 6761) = 1.4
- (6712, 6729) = 0.8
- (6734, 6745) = 0.8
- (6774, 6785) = 1.1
